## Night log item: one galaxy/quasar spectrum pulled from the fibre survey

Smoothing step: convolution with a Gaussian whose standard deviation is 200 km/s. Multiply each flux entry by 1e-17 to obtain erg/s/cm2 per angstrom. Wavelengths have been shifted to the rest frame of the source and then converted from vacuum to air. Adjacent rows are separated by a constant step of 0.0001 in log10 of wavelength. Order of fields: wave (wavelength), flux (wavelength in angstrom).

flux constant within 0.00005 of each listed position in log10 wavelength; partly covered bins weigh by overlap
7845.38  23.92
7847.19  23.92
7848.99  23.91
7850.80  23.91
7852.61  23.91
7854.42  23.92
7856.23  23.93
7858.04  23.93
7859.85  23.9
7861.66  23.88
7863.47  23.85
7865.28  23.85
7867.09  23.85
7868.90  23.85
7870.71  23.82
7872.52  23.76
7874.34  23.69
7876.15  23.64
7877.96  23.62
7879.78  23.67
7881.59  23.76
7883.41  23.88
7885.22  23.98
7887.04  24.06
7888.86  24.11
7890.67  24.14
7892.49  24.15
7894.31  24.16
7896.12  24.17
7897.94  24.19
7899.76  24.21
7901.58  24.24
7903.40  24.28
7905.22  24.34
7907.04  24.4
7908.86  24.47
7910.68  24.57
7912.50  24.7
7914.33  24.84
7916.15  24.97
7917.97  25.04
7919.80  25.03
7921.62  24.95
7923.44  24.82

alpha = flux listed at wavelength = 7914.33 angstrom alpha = 24.84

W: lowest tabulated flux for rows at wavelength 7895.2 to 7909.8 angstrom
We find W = 24.17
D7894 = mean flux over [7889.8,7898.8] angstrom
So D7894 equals 24.2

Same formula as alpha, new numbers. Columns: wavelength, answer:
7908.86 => 24.47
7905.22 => 24.34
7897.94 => 24.19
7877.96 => 23.62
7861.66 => 23.88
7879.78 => 23.67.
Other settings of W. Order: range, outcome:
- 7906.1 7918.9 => 24.4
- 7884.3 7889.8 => 23.98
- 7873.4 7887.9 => 23.62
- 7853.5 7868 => 23.85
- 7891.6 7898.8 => 24.15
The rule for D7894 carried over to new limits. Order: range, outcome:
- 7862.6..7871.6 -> 23.9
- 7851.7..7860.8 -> 23.9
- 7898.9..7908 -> 24.3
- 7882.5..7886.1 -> 23.9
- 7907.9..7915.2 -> 24.6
